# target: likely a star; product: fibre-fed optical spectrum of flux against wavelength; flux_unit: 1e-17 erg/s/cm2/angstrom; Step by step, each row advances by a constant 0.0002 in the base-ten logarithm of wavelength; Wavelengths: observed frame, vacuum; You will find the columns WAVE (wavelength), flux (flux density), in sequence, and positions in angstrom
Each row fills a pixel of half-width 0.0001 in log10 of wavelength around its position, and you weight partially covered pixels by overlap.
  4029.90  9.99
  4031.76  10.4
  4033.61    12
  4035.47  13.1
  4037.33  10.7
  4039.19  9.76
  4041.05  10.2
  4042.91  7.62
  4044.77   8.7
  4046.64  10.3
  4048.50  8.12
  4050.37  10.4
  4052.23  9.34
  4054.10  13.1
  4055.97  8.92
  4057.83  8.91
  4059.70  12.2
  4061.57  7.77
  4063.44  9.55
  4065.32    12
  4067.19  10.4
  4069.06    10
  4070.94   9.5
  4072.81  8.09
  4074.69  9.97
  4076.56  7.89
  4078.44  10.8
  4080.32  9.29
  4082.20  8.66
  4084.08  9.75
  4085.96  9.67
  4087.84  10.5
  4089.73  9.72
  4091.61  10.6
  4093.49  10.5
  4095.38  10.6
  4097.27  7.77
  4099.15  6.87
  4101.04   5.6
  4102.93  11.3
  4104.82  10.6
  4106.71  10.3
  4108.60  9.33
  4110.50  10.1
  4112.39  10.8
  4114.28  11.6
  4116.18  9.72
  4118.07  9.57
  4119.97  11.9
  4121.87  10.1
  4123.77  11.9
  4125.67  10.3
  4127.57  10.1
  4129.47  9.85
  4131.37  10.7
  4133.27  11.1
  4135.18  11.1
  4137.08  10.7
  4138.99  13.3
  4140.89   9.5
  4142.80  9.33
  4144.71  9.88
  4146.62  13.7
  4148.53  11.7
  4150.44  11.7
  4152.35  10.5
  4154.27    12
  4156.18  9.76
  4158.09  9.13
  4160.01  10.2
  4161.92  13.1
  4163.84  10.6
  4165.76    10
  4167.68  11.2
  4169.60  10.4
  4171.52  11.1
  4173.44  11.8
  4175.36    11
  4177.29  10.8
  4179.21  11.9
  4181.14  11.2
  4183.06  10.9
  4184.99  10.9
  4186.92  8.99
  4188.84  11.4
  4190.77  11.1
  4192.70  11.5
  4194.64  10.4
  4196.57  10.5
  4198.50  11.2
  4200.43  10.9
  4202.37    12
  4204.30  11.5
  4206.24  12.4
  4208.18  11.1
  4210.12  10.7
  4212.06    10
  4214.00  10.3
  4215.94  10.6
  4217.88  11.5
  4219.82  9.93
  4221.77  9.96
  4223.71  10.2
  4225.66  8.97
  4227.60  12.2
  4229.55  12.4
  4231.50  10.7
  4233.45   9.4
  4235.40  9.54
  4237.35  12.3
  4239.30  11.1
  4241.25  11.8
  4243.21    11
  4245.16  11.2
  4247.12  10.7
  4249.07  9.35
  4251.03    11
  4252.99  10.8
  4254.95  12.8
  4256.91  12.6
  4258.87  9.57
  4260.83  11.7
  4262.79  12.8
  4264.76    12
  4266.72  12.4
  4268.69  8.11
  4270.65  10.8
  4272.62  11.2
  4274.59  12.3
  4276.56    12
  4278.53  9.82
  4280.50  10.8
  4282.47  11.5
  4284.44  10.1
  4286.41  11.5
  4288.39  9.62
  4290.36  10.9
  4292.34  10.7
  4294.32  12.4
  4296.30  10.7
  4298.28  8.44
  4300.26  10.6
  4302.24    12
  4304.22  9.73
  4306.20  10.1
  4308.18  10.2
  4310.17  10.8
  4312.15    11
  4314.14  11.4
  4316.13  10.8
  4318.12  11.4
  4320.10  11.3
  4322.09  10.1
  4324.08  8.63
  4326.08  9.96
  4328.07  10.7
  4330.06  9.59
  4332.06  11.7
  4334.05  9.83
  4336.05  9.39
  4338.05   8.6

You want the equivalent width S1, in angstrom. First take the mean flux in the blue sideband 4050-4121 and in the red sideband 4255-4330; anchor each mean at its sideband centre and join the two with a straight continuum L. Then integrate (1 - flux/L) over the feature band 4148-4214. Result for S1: -4.4 angstrom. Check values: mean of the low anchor 9.83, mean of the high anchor 10.8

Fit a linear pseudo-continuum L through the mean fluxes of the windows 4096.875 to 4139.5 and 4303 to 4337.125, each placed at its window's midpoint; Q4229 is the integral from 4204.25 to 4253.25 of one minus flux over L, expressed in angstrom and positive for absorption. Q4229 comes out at -2.2 angstrom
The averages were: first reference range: 10.2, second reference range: 10.4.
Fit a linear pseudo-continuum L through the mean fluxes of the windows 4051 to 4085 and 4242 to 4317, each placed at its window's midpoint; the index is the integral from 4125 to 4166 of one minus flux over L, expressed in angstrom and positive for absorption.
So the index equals -2.6 angstrom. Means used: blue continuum 9.79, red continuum 10.9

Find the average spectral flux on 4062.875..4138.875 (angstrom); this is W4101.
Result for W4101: 10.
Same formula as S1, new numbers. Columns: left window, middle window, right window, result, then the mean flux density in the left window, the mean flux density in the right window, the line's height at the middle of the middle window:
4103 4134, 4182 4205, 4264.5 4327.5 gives -0.7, 10.5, 10.7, 10.6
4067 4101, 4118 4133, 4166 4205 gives -0.9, 9.35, 11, 10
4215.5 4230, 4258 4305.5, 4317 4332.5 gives -1.8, 10.7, 10.4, 10.5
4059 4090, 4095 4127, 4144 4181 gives 1.3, 9.73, 11.1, 10.3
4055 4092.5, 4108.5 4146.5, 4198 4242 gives -1.9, 9.71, 10.9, 10.1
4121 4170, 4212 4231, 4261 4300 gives 0.5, 10.8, 11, 10.9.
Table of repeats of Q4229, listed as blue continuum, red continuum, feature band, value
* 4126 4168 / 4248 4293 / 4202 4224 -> 0.3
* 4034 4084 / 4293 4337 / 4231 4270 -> -2.7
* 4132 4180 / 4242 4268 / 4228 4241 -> 0.3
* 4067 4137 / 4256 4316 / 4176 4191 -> -0.8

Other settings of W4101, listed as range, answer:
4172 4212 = 11.1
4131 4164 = 11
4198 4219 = 11.1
